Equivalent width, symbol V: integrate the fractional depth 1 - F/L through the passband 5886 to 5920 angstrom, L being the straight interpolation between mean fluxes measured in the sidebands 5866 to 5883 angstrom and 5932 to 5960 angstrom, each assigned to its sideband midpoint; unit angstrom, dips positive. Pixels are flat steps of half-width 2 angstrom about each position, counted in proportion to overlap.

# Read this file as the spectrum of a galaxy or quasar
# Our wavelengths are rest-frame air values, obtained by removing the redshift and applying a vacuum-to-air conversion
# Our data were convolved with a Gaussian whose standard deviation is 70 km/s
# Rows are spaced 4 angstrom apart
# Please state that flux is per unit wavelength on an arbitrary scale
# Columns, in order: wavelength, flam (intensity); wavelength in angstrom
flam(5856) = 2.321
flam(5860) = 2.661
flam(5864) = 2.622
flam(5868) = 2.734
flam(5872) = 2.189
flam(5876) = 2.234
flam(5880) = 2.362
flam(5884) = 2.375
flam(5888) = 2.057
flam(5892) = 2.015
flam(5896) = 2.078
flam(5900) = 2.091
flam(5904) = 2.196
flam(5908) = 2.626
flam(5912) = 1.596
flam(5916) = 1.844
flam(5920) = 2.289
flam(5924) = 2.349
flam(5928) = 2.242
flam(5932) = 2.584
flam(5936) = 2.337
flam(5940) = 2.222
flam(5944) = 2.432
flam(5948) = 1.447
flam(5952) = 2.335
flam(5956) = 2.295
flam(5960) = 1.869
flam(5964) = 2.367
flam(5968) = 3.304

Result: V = 3.3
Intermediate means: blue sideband 2.38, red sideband 2.18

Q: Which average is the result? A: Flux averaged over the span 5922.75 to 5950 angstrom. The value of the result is 2.23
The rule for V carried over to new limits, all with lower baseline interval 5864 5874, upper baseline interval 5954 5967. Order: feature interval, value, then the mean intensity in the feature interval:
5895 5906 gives 1.3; 2.13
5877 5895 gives 1.9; 2.2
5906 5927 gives 2.0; 2.15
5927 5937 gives -0.3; 2.41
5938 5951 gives 1.4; 2.06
